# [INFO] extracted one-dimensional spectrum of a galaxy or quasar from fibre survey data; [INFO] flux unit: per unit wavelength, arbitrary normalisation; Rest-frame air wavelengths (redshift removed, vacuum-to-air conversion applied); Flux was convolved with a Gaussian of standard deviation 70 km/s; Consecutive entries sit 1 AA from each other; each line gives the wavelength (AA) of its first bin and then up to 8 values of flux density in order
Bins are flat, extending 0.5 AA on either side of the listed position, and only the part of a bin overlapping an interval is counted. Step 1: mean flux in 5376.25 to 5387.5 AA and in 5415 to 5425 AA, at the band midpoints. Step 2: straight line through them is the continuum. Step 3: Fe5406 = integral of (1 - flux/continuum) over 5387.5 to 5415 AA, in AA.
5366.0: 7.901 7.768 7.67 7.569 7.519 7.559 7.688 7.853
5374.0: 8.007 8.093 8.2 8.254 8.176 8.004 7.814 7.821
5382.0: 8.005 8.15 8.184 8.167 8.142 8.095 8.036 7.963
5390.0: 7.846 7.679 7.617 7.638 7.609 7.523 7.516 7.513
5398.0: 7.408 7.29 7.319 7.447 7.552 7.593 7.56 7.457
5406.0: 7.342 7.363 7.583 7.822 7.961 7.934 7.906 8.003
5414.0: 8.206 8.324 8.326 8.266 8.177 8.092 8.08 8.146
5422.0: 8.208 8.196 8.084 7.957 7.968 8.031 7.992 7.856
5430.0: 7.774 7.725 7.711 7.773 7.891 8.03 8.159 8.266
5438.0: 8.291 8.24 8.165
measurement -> 1.55 AA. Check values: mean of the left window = 8.08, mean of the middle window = 7.67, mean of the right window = 8.17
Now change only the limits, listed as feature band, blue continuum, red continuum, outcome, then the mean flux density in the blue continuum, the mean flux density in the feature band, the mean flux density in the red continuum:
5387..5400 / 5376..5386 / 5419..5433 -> 0.65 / 8.07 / 7.64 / 7.98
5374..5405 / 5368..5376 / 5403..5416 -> -0.06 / 7.78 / 7.8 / 7.8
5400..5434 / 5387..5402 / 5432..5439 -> -0.11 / 7.62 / 7.88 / 8.06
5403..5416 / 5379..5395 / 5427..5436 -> 0.15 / 7.91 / 7.8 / 7.87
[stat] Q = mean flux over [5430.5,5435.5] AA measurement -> 7.83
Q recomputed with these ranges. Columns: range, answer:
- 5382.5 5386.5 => 8.16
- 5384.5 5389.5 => 8.08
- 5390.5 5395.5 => 7.61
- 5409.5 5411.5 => 7.95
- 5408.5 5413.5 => 7.93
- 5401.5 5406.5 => 7.5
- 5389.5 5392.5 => 7.71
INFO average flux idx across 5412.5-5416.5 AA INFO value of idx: 8.21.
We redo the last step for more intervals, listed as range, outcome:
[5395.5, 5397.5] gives 7.51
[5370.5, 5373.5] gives 7.7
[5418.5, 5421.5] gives 8.11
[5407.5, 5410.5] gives 7.79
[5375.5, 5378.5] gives 8.21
